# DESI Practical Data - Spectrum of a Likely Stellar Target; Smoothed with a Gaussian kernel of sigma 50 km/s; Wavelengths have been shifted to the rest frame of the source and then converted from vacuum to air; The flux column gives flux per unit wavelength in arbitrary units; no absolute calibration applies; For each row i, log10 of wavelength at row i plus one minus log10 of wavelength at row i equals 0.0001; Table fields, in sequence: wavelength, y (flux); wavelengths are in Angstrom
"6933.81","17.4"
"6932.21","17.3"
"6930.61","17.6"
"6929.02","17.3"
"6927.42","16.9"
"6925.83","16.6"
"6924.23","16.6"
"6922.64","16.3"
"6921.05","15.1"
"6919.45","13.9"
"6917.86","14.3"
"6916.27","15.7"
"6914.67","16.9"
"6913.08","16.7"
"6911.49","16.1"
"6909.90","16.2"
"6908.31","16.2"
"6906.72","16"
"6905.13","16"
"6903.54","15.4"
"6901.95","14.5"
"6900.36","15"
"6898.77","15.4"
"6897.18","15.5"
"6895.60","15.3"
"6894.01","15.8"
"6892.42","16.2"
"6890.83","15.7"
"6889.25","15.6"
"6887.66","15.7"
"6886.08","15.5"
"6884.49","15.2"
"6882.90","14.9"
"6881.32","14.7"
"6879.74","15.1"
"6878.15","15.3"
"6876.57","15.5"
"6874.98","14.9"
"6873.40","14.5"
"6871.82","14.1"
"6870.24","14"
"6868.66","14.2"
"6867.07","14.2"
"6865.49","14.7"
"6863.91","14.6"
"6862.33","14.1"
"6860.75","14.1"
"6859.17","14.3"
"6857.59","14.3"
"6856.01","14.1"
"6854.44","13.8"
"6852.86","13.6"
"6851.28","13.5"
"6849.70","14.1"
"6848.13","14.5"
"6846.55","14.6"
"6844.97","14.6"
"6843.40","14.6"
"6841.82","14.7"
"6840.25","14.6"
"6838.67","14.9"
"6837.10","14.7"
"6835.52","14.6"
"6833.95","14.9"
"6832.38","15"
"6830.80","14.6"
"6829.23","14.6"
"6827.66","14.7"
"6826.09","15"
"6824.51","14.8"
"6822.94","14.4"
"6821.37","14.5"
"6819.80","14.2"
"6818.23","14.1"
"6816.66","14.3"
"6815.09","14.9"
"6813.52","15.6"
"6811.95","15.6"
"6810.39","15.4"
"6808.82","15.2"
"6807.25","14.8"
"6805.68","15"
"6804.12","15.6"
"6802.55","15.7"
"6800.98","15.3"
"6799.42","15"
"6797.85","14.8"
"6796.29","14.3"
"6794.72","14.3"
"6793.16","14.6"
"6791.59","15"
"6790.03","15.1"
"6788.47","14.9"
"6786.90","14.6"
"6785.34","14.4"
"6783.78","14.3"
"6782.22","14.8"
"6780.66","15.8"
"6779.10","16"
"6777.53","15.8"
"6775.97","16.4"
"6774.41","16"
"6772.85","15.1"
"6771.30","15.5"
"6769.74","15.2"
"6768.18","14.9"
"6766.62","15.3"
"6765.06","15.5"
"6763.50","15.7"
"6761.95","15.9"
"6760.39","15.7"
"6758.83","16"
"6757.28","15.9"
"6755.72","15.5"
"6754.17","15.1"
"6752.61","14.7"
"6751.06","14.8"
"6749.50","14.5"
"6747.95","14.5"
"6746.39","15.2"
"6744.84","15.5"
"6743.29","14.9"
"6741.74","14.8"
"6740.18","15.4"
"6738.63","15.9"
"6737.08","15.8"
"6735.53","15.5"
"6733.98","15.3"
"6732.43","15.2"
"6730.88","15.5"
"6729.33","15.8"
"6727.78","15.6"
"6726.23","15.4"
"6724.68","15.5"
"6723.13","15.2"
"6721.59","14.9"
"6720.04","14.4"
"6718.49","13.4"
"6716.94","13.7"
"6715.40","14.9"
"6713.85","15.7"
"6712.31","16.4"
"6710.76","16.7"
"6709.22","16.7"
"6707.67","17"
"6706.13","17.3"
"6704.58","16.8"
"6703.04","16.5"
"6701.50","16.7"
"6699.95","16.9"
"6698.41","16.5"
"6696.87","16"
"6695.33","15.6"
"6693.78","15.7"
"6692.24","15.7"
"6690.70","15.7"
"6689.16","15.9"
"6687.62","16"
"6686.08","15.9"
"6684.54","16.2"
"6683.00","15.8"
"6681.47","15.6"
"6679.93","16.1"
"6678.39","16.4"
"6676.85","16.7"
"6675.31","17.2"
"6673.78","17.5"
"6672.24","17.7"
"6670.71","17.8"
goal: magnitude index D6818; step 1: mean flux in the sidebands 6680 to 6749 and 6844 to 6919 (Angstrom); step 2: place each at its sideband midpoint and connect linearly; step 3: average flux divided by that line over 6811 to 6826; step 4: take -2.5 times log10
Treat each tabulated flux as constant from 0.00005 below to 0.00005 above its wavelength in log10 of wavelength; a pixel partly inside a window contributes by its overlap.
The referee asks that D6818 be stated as 0.04 mag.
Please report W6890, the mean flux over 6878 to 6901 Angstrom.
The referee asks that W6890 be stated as 15.4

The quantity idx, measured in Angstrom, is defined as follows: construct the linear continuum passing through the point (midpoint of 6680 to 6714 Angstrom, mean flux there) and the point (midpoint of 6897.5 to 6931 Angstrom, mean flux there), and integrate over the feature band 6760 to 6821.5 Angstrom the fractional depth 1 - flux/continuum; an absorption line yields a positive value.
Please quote 3.7 Angstrom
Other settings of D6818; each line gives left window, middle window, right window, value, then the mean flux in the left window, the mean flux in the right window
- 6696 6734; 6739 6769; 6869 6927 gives 0.03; 15.8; 15.5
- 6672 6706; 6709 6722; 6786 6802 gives 0.06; 16.3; 14.8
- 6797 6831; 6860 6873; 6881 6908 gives 0.07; 14.9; 15.5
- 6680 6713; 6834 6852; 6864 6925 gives 0.08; 16.3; 15.3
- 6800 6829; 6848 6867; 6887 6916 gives 0.09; 14.9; 15.8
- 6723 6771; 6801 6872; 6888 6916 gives 0.07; 15.3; 15.8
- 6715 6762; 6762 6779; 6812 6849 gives -0.04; 15.2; 14.7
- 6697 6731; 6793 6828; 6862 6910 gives 0.04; 15.8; 15.2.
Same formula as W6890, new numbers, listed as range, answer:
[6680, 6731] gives 15.8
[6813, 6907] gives 14.8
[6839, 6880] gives 14.4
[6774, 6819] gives 15.1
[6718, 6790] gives 15.3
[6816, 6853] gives 14.5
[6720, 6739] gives 15.4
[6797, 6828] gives 14.9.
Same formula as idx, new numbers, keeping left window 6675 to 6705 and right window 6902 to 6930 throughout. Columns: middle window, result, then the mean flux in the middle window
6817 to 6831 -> 1.33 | 14.5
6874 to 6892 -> 0.81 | 15.3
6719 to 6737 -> 0.95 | 15.3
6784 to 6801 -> 1.45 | 14.7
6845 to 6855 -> 1.23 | 14.1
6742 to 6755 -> 0.99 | 14.9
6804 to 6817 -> 0.74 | 15.2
